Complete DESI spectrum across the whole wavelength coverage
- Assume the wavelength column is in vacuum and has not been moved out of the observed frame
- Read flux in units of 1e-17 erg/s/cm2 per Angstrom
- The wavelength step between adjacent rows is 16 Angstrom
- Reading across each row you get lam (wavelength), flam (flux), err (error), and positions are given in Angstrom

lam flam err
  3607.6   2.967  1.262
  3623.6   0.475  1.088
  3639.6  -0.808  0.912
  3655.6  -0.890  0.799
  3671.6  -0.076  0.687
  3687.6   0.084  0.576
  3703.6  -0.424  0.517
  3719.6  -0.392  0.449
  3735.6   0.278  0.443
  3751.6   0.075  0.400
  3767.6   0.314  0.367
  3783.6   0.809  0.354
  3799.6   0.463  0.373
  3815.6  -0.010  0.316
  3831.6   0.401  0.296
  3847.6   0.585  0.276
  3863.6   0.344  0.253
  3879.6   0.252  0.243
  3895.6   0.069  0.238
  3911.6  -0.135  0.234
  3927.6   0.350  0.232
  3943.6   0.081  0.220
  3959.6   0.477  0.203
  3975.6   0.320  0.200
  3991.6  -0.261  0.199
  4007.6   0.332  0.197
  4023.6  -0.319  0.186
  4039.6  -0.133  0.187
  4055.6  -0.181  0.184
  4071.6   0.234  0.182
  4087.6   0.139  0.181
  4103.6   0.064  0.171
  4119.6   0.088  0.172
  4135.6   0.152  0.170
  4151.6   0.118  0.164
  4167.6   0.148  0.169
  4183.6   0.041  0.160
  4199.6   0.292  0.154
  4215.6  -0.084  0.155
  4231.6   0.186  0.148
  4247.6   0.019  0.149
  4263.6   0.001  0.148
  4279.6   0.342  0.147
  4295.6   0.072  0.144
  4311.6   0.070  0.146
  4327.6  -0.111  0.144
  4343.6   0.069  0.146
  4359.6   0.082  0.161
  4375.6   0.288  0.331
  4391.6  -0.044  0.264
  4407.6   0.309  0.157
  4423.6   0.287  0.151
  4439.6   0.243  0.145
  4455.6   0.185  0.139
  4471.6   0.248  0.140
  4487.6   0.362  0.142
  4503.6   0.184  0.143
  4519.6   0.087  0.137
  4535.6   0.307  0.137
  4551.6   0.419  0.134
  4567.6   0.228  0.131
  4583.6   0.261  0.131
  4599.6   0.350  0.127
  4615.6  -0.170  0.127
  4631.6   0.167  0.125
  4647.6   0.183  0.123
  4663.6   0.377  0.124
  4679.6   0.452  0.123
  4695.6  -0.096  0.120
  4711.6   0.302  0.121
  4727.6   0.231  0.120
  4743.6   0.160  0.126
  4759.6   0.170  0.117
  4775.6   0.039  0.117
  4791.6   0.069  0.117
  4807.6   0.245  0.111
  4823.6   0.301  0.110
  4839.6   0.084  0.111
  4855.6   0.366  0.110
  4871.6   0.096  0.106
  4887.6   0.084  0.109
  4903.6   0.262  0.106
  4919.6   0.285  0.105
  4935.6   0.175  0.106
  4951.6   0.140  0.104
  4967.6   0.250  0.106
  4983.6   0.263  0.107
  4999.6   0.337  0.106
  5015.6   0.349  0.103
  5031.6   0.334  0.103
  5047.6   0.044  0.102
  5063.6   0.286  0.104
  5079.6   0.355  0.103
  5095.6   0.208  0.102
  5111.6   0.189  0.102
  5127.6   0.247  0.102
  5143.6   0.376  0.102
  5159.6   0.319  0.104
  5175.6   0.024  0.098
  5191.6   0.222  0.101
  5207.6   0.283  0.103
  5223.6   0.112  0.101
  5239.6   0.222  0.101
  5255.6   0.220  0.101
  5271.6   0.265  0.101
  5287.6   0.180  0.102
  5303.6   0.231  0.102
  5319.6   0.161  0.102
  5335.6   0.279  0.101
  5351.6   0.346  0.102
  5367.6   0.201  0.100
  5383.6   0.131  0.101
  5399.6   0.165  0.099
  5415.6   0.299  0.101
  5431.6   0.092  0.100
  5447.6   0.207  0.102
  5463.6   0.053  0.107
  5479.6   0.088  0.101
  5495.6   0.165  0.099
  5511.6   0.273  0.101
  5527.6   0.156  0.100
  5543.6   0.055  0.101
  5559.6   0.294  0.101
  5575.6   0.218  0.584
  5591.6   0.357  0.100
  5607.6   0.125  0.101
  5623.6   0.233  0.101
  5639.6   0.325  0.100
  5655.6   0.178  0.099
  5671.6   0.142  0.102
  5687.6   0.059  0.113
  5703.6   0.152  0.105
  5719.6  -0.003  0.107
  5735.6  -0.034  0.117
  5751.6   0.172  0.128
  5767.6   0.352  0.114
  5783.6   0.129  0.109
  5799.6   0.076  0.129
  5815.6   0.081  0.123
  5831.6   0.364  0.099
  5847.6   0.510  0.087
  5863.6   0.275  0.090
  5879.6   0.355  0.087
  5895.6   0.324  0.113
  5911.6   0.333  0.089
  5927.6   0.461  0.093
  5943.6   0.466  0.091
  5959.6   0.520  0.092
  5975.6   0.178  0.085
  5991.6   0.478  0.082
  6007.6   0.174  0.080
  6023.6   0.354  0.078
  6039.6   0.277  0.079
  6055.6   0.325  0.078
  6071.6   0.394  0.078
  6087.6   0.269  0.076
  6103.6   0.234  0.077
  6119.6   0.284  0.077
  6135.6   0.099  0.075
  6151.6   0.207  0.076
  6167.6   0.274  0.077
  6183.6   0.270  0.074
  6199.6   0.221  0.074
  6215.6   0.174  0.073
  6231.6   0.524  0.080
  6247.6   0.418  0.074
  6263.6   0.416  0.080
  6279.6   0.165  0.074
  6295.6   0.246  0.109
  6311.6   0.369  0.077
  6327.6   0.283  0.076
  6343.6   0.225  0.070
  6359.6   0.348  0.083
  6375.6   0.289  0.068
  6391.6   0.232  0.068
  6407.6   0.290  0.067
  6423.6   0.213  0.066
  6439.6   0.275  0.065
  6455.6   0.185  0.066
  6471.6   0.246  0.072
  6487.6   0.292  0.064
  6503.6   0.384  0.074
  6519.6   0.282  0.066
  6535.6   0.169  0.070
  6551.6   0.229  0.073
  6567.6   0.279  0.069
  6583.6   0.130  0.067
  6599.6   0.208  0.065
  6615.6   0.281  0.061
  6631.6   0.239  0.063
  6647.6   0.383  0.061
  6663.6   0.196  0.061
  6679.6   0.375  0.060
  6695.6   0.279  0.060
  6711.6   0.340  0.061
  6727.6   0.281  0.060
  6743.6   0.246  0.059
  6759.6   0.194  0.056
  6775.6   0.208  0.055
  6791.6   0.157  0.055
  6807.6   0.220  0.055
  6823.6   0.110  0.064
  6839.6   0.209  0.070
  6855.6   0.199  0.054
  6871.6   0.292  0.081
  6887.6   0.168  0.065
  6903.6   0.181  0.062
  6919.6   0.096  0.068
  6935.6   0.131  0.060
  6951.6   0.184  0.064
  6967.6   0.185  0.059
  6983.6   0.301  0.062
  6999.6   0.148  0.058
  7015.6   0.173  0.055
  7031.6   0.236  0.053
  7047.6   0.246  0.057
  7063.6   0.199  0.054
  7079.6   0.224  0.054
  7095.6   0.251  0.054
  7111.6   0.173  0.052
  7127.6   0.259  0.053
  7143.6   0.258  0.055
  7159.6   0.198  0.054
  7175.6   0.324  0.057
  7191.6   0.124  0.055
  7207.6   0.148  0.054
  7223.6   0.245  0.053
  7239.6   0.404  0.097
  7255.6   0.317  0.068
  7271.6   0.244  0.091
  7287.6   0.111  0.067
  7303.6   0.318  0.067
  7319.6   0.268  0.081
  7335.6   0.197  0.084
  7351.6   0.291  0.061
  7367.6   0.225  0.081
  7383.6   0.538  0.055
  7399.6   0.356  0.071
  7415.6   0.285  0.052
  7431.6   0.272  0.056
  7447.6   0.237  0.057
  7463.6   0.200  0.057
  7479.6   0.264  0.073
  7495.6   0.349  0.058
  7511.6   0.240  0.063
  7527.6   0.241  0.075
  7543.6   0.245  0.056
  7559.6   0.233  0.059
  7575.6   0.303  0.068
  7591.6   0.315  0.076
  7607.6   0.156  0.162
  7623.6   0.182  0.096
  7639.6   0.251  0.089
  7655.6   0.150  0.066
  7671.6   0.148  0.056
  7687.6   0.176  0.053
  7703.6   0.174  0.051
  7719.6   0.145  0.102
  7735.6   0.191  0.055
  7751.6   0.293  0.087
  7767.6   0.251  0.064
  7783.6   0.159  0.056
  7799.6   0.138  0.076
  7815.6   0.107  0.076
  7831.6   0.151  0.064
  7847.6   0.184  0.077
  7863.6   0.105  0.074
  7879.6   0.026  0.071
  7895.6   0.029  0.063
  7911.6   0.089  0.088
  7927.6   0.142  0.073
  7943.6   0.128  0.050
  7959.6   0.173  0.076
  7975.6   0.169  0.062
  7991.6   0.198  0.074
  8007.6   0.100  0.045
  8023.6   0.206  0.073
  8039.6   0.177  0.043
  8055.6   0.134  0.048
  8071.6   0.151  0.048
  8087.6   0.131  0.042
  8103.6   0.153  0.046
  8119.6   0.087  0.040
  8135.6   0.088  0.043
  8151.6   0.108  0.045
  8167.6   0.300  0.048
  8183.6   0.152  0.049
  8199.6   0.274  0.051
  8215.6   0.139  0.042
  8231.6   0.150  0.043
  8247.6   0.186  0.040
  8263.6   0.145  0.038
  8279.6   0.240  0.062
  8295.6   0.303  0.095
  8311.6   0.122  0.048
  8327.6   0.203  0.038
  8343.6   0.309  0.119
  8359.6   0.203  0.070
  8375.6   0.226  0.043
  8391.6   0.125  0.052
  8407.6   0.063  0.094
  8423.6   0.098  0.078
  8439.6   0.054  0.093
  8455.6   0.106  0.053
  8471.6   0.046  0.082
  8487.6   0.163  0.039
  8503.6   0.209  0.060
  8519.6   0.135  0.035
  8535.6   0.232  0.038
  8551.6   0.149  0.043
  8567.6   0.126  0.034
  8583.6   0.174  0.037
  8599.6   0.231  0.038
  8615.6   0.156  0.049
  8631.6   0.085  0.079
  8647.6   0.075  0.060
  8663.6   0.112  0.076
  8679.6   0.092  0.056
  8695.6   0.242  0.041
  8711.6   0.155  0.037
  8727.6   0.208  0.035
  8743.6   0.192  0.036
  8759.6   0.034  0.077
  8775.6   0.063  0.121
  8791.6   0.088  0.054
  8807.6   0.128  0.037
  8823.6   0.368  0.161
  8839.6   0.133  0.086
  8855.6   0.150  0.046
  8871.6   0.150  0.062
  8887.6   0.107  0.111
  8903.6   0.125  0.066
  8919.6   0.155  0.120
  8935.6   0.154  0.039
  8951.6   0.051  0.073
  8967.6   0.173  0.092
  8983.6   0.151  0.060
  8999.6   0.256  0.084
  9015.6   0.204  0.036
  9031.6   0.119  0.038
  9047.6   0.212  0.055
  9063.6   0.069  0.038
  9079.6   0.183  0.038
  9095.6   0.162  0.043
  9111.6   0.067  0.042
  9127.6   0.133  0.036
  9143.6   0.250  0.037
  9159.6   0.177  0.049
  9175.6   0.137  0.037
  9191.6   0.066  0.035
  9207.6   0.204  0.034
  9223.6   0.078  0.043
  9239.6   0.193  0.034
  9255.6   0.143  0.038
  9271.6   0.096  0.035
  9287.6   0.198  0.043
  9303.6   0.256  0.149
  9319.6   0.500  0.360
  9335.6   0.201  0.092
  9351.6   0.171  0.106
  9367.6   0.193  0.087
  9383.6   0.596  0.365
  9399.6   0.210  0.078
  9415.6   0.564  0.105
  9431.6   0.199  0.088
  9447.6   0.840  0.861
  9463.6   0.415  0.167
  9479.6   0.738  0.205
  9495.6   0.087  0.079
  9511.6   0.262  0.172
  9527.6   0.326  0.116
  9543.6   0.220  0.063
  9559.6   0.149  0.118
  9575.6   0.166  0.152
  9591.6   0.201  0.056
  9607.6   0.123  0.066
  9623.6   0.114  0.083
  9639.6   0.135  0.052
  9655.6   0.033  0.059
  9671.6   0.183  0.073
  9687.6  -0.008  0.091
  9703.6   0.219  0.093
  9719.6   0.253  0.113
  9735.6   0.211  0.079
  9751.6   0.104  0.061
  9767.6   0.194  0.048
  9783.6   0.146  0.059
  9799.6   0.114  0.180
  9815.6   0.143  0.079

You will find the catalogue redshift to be 0.12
